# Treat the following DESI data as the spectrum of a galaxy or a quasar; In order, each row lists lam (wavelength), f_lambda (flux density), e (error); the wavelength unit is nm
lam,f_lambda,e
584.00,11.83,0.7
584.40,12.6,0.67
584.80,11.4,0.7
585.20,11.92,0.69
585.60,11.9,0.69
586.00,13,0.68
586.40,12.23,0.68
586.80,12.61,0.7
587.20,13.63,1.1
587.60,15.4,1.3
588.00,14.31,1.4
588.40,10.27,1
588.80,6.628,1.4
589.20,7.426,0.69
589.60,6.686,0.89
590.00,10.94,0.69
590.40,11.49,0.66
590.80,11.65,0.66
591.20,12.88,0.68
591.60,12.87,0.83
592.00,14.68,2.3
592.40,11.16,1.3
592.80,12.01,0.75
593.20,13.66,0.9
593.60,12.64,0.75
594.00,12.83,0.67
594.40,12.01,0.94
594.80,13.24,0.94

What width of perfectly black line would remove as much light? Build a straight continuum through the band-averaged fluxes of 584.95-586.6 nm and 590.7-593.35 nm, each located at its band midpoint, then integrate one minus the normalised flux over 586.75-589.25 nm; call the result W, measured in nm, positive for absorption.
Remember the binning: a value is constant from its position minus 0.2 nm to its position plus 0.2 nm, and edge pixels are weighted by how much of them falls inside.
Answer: 0.15 nm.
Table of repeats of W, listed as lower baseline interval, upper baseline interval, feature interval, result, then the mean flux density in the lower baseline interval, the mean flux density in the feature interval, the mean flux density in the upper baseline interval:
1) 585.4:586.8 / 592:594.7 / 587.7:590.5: 0.60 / 12.4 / 9.82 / 12.6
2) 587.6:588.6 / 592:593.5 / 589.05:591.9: 0.44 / 12.9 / 10.8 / 12.6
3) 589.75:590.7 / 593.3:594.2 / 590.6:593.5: -0.18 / 11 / 12.7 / 12.8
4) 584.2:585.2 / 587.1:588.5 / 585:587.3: 0.05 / 12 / 12.5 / 13.6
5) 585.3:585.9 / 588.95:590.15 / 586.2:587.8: -0.42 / 12.1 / 13.5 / 8.17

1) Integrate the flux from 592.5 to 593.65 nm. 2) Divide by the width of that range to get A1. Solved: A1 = 12.6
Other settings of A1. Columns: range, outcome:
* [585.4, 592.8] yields 11.7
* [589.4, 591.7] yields 11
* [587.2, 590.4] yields 10.5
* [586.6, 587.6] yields 13.6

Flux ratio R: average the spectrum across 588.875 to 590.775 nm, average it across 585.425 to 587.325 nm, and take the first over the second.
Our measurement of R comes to 0.73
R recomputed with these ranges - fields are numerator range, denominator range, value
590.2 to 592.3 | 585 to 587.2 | 1.02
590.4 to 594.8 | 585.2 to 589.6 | 1.10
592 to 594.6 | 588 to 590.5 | 1.36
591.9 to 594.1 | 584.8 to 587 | 1.04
